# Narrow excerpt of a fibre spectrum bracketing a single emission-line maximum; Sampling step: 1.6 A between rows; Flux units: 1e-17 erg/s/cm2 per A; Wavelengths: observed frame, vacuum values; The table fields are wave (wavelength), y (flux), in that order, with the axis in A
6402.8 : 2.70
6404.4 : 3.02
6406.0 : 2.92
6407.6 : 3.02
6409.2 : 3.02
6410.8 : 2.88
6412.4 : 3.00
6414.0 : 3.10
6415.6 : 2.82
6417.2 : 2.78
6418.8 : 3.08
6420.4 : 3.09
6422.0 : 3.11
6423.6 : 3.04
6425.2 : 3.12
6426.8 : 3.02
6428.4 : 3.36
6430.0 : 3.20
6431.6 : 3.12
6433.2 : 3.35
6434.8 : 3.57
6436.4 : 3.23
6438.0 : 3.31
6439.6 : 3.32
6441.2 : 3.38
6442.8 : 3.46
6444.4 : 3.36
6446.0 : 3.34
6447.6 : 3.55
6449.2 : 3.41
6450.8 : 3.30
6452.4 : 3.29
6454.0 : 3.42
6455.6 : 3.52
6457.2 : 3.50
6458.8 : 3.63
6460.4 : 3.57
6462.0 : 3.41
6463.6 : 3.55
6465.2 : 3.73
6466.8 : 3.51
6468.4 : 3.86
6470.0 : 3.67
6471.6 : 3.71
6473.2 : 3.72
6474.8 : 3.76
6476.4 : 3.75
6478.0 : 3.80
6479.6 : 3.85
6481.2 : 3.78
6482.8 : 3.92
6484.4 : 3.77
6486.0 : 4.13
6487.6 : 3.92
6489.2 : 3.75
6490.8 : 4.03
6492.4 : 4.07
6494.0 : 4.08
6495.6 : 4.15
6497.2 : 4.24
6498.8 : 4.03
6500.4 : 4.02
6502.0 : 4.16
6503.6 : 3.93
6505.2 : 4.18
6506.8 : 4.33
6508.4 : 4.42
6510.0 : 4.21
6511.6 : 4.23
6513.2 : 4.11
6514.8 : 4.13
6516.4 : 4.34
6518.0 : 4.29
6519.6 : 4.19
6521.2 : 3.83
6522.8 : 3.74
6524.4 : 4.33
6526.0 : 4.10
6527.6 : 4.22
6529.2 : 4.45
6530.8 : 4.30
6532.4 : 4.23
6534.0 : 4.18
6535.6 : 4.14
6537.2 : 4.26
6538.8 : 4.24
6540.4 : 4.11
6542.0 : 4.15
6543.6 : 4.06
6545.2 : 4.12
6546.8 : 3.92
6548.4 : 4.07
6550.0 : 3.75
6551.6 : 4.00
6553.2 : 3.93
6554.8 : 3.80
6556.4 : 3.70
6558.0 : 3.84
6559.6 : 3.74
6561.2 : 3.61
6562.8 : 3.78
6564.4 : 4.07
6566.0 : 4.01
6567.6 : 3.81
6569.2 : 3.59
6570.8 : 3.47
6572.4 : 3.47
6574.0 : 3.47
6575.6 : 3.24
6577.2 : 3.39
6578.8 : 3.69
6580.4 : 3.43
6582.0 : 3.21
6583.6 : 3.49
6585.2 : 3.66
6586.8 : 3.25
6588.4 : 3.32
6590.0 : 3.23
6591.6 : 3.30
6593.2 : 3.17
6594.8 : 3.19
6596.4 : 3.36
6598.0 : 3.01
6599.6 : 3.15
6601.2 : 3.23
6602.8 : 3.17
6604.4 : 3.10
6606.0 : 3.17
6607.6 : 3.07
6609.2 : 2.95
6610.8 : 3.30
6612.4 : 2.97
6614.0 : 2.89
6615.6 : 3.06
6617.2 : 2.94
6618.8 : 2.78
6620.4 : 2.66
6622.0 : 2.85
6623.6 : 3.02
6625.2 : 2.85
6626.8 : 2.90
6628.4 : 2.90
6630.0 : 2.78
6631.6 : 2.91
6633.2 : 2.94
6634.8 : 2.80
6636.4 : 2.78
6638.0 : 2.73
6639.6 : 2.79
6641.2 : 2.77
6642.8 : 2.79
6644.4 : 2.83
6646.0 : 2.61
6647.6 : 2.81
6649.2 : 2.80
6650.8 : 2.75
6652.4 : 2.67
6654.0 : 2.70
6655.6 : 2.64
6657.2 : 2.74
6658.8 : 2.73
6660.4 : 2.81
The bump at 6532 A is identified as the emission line C IV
